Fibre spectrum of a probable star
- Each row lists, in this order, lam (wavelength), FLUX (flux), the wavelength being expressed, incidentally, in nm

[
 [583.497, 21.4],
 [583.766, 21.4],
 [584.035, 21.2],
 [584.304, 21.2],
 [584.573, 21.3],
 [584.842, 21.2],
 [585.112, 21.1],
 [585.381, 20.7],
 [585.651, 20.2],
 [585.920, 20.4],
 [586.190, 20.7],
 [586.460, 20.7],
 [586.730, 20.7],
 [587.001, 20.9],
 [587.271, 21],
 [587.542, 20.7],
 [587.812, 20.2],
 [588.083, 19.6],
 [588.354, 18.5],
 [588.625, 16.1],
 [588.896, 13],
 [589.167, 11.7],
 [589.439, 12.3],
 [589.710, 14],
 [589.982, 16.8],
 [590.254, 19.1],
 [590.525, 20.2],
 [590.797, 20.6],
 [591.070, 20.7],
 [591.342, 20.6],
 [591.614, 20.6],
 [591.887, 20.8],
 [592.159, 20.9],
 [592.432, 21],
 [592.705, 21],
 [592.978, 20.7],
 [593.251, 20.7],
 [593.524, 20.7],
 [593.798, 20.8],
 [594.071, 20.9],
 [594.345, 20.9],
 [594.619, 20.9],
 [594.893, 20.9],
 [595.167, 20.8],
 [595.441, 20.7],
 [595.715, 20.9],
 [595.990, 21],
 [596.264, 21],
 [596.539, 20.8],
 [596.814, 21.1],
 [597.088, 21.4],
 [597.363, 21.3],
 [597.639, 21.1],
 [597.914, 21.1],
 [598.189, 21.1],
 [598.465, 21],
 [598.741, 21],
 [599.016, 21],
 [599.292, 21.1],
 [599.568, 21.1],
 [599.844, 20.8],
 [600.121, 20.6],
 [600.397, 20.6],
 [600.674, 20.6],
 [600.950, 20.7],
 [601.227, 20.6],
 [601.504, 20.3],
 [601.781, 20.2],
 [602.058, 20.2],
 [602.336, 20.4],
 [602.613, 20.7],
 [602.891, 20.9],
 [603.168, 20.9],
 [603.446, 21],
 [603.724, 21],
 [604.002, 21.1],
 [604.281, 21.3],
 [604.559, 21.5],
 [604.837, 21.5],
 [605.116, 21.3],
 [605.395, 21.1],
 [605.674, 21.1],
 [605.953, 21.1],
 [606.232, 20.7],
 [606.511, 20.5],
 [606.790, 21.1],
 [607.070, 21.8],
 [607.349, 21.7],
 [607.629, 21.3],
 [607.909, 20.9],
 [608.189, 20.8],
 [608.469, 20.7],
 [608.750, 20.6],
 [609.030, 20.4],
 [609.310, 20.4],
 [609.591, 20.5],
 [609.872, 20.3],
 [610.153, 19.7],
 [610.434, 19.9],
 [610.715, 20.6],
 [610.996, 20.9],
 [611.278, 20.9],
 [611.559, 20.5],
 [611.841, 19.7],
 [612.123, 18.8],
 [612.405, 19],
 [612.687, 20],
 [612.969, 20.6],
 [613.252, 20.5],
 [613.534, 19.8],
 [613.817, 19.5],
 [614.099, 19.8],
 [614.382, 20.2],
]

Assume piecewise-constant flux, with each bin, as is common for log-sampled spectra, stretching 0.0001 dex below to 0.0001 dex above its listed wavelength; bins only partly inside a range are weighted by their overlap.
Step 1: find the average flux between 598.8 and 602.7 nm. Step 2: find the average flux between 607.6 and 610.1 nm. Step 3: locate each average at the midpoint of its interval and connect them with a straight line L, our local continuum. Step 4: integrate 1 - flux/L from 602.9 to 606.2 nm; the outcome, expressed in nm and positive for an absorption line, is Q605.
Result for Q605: -0.08 nm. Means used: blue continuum 20.6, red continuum 20.6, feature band 21.1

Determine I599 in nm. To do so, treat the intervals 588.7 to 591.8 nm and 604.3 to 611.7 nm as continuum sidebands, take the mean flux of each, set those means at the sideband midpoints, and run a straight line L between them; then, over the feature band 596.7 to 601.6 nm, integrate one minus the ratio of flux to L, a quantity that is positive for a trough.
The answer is -0.48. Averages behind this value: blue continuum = 17.3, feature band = 20.9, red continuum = 20.8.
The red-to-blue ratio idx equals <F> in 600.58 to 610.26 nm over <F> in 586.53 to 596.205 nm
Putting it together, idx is 1.1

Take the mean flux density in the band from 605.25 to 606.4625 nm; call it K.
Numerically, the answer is 21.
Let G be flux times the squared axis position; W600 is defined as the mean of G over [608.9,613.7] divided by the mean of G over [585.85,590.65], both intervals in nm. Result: 1.20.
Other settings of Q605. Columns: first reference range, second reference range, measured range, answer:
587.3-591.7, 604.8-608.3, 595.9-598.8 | -0.26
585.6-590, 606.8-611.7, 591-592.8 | -0.22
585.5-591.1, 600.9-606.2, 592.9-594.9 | -0.15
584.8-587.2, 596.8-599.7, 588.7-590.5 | 0.51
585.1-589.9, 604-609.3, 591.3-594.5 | -0.28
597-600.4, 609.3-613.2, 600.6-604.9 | -0.01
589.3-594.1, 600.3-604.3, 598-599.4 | -0.05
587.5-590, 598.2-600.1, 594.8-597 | -0.17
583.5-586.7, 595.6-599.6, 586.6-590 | 0.59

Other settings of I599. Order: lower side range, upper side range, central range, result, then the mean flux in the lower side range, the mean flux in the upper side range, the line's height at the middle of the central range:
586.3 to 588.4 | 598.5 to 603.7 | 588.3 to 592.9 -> 0.52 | 20.4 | 20.7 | 20.4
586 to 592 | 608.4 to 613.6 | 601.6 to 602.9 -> -0.06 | 18.6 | 20.2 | 19.6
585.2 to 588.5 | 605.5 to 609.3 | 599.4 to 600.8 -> 0.00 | 20.4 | 21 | 20.7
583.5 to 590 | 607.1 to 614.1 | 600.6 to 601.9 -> -0.04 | 19.1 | 20.3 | 19.8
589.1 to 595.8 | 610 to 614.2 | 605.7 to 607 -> -0.07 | 19.6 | 20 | 19.9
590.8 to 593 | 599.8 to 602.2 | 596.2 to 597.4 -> -0.03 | 20.8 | 20.5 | 20.6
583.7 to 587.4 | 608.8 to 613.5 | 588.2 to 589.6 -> 0.43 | 20.9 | 20.2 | 20.8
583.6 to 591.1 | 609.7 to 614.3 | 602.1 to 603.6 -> -0.08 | 19.1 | 20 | 19.7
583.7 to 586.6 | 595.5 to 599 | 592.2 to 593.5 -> 0.01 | 20.9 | 21.1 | 21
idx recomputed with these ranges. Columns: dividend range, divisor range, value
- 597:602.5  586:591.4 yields 1.13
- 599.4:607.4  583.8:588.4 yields 1.01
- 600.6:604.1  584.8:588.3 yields 1.01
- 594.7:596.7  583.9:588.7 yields 1.02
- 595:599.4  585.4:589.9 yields 1.15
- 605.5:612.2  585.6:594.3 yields 1.07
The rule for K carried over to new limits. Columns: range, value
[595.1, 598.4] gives 21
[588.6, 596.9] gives 19.5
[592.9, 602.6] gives 20.8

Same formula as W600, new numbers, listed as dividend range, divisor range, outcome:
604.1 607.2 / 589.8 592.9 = 1.10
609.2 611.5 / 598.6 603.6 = 1.02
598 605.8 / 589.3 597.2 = 1.07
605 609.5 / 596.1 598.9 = 1.03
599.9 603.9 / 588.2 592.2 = 1.21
